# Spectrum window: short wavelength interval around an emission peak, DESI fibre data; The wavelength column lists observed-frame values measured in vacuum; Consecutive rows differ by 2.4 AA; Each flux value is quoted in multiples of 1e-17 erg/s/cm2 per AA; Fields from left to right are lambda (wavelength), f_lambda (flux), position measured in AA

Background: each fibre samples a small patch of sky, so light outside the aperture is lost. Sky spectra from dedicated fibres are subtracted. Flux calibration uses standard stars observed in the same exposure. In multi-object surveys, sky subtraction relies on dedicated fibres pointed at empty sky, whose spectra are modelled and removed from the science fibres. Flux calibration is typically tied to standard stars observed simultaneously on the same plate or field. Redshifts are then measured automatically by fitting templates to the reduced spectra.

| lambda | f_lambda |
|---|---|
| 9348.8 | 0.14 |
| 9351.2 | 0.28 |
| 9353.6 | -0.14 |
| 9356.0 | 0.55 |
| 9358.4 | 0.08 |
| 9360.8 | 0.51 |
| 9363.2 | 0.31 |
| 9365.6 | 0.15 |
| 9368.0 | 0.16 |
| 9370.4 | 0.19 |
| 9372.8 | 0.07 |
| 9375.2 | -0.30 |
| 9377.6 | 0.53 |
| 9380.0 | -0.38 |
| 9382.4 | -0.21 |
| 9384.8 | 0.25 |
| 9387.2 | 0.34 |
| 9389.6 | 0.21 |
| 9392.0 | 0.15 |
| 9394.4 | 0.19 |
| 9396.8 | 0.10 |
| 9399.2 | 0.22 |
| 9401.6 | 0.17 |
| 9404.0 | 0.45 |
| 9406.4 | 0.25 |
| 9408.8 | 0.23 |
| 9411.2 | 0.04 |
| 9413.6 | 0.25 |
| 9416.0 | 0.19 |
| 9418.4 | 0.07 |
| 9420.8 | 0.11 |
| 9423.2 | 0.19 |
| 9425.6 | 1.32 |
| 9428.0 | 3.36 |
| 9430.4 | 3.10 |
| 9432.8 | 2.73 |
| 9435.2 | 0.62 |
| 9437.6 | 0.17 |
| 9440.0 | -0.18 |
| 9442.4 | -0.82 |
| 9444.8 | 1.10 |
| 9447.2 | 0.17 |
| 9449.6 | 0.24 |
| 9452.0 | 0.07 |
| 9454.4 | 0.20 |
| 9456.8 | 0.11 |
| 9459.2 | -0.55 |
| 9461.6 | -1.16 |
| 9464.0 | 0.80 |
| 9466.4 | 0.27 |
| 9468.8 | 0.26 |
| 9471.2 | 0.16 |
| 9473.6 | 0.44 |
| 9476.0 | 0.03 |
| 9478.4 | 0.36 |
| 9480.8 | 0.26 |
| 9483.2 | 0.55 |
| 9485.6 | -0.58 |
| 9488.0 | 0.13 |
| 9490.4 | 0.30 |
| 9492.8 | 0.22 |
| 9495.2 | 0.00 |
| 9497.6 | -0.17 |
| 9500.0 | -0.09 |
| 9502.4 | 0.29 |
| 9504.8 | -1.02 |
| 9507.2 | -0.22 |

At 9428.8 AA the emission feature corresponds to [O III] 5007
